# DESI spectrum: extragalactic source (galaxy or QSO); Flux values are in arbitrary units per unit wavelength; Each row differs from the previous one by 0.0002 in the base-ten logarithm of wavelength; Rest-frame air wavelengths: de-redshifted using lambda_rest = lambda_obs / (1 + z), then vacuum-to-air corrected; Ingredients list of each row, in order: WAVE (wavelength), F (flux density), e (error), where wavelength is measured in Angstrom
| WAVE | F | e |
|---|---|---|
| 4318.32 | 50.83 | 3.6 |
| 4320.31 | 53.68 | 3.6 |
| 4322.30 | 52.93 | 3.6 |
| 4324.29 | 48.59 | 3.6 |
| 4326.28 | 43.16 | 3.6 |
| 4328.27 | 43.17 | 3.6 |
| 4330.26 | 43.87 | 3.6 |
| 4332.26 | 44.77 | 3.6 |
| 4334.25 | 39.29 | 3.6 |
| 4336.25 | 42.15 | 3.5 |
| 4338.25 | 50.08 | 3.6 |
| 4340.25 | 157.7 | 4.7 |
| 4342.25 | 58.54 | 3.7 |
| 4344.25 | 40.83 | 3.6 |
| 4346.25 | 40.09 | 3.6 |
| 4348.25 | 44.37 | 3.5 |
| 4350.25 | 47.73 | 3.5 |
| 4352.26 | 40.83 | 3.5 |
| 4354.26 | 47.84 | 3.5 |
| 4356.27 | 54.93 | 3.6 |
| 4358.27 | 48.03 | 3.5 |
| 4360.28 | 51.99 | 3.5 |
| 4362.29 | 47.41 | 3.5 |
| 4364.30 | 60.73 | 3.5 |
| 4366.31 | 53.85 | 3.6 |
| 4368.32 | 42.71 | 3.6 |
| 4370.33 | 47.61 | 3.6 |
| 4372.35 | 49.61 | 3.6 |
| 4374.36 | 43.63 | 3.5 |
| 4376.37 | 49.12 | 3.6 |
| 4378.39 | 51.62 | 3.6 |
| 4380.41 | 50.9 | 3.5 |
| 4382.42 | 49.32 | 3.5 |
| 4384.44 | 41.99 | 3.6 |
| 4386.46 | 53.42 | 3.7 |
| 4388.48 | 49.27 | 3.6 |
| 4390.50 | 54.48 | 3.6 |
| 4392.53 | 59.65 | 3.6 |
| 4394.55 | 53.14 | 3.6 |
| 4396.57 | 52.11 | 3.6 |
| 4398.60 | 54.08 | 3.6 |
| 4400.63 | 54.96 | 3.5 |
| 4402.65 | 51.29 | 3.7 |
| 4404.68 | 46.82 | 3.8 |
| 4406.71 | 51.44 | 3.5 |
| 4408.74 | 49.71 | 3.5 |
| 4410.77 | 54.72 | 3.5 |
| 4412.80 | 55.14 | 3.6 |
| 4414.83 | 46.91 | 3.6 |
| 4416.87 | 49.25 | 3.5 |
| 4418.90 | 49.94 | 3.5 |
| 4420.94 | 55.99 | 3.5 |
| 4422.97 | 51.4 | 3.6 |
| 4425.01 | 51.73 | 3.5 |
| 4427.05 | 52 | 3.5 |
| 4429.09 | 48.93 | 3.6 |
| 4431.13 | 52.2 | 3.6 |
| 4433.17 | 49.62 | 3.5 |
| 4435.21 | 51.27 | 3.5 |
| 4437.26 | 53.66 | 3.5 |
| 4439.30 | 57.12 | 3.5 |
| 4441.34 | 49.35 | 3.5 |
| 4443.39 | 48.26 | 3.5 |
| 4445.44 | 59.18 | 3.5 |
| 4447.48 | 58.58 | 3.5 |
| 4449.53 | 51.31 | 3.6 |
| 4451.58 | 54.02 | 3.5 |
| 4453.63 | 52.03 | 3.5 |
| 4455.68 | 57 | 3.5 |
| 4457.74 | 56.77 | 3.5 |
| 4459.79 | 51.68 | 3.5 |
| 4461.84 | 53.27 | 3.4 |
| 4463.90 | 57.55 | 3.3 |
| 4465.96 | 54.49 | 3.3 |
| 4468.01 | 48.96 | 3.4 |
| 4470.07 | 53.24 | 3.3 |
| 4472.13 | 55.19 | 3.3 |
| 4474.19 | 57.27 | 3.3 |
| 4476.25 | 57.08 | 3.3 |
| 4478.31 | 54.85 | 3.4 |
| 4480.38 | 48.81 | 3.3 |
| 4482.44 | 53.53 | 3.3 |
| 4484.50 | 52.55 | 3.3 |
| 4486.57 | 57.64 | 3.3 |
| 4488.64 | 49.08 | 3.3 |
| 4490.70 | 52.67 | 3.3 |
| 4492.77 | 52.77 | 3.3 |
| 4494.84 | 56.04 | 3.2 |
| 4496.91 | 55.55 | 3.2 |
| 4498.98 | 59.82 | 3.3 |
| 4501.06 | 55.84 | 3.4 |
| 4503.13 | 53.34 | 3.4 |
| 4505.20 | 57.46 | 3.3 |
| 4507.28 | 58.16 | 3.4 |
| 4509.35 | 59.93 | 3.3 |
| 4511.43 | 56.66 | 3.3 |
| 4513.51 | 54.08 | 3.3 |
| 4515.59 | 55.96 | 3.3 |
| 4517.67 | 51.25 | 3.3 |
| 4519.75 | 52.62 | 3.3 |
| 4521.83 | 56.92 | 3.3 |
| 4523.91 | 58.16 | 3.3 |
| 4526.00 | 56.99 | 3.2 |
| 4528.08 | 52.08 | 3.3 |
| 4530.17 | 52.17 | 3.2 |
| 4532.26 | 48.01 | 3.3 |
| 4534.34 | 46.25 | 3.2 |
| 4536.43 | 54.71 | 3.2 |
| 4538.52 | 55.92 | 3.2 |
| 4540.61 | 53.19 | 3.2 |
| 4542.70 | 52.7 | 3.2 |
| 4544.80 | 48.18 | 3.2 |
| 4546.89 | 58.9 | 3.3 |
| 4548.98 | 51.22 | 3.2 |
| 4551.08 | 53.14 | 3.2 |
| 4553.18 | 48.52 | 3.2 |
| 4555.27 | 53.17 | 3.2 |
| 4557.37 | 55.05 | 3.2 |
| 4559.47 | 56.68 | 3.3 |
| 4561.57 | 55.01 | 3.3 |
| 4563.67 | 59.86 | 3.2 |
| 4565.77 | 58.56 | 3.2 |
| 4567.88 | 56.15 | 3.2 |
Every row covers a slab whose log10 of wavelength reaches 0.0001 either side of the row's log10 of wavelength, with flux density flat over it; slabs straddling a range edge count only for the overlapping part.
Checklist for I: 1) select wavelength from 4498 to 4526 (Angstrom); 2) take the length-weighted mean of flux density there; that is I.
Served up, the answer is 56.2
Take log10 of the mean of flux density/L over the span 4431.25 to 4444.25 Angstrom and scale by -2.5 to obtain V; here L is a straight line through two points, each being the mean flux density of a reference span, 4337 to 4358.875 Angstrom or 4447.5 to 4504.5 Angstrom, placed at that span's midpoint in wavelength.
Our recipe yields 0.07 mag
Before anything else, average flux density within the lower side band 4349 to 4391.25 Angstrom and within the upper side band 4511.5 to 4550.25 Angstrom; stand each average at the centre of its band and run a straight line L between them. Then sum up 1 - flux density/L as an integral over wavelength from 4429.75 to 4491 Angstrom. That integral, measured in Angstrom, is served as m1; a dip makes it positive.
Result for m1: -2.4 Angstrom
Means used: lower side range 49.3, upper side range 53.4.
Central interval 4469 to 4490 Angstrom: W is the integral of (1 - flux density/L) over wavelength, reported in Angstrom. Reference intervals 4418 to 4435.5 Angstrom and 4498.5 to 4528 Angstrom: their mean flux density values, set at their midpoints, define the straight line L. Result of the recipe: 0.1 Angstrom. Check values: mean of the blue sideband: 51.5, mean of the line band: 53.9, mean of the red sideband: 56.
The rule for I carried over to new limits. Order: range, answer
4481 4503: 54.4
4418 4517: 54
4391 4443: 52.1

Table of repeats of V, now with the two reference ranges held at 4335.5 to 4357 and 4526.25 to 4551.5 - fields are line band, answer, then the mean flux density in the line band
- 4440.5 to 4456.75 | 0.02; 53.7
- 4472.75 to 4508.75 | -0.03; 54.9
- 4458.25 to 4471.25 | 0.02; 53.4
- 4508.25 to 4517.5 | -0.06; 56.2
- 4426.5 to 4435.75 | 0.09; 50.7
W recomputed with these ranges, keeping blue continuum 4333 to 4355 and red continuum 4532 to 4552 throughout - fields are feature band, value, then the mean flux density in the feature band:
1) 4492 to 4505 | -0.7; 55.7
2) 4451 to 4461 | -0.1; 54.3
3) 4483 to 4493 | 0.0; 53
